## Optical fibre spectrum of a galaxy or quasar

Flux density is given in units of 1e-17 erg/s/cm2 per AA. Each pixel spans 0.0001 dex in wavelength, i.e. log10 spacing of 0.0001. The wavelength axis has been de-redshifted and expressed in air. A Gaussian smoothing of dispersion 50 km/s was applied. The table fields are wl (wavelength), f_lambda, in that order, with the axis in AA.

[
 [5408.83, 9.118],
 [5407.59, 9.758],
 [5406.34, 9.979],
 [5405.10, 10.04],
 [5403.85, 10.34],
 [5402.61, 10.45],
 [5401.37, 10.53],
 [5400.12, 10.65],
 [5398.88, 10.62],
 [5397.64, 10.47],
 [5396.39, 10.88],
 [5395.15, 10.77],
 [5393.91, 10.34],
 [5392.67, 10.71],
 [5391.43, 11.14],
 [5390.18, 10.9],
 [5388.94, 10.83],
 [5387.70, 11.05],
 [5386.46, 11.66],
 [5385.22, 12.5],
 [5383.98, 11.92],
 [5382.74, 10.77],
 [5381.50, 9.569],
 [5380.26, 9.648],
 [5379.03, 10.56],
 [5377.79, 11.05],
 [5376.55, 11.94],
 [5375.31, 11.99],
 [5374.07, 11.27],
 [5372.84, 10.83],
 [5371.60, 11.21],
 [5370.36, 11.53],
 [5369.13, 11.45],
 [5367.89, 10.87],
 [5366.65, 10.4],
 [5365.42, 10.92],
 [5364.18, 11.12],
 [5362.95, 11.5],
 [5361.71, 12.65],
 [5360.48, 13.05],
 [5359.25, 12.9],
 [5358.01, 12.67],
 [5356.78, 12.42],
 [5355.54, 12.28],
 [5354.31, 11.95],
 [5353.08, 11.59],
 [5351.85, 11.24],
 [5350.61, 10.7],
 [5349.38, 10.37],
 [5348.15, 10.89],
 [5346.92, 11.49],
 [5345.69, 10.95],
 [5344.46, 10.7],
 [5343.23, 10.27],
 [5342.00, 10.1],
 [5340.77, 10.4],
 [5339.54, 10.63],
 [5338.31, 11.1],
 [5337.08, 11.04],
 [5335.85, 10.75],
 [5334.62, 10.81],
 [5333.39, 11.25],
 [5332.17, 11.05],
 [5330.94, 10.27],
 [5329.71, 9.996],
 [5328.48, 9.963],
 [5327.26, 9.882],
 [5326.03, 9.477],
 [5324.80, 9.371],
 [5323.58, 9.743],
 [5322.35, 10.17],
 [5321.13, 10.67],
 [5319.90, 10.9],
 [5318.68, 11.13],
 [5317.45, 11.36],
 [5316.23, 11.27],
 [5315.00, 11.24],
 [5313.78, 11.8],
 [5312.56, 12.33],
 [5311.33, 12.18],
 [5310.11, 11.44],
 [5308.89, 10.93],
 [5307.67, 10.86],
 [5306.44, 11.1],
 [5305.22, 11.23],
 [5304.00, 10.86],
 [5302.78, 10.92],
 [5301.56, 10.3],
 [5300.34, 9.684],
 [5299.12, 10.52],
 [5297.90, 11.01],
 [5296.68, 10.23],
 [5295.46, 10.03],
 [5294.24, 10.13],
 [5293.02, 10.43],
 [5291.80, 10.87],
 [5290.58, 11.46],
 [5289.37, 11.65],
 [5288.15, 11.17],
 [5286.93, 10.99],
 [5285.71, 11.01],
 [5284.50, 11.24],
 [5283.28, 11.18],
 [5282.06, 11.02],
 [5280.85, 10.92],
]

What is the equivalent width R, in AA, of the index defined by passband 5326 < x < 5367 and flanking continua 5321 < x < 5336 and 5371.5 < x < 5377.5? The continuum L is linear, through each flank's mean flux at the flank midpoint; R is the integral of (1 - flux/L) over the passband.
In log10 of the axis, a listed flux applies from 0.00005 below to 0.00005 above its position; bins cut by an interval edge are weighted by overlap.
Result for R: -1.51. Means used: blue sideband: 10.2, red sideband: 11.4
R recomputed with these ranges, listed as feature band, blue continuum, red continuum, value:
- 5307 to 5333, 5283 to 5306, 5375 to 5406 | 0.1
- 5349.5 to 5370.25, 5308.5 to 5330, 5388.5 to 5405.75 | -1.9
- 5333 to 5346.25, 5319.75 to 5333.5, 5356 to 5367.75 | 0.1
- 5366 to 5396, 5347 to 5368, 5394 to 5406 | -0.1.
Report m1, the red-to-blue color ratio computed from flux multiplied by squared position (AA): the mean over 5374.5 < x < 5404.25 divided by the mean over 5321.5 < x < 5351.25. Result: 1.1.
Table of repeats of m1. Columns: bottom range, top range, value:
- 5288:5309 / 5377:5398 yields 1.05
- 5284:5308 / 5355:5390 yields 1.09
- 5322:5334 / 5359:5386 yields 1.14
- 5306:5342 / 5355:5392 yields 1.08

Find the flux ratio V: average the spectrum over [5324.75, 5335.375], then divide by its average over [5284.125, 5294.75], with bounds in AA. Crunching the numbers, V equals 0.9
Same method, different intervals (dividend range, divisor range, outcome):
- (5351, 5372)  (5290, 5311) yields 1.09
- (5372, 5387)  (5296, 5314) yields 1.01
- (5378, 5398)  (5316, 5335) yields 1.04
